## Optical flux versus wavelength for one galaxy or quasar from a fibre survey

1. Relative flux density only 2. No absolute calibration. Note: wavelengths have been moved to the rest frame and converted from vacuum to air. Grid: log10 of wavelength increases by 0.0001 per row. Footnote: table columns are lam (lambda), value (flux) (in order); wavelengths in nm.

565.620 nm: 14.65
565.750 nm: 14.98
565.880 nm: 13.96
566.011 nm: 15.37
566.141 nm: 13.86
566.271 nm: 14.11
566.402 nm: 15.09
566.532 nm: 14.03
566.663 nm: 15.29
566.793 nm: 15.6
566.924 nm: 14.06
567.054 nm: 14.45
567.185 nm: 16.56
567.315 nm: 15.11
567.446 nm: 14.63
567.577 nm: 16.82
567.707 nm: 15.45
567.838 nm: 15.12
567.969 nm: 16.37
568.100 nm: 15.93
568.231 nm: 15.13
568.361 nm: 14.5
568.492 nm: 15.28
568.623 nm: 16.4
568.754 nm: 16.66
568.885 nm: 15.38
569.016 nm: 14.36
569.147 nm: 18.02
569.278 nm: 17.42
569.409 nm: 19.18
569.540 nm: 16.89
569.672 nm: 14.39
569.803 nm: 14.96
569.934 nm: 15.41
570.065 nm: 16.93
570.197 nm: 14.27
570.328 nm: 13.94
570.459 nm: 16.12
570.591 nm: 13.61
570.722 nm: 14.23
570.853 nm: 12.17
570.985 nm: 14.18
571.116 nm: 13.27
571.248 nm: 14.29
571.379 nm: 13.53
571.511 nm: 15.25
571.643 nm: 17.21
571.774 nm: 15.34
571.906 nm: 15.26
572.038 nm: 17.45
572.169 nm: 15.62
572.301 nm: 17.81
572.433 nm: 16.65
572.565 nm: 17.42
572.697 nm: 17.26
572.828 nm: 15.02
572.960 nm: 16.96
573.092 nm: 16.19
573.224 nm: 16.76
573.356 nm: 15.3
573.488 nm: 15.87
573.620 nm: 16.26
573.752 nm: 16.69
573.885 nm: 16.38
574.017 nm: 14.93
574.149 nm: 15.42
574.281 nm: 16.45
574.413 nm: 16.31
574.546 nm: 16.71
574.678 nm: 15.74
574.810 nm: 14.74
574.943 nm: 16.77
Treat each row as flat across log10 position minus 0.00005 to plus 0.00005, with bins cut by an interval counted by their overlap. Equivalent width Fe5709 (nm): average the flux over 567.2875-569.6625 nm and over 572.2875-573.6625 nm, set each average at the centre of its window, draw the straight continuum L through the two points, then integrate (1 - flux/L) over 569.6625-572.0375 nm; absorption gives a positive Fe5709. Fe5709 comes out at 0.216 nm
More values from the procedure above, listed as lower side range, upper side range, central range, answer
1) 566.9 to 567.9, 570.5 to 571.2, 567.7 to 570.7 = -0.27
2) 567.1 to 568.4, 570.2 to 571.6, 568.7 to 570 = -0.13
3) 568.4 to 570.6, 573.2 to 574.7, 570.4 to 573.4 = 0.09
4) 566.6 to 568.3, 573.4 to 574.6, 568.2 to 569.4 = -0.04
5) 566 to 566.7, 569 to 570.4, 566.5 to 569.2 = -0.05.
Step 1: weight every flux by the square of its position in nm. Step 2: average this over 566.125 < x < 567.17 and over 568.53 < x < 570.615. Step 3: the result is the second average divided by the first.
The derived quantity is 1.09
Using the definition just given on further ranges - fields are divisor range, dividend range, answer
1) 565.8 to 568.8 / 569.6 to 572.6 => 1.01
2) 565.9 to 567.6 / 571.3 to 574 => 1.11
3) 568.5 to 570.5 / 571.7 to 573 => 1.04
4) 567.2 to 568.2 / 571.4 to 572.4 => 1.05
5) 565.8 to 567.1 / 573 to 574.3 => 1.13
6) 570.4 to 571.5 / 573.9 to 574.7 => 1.16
